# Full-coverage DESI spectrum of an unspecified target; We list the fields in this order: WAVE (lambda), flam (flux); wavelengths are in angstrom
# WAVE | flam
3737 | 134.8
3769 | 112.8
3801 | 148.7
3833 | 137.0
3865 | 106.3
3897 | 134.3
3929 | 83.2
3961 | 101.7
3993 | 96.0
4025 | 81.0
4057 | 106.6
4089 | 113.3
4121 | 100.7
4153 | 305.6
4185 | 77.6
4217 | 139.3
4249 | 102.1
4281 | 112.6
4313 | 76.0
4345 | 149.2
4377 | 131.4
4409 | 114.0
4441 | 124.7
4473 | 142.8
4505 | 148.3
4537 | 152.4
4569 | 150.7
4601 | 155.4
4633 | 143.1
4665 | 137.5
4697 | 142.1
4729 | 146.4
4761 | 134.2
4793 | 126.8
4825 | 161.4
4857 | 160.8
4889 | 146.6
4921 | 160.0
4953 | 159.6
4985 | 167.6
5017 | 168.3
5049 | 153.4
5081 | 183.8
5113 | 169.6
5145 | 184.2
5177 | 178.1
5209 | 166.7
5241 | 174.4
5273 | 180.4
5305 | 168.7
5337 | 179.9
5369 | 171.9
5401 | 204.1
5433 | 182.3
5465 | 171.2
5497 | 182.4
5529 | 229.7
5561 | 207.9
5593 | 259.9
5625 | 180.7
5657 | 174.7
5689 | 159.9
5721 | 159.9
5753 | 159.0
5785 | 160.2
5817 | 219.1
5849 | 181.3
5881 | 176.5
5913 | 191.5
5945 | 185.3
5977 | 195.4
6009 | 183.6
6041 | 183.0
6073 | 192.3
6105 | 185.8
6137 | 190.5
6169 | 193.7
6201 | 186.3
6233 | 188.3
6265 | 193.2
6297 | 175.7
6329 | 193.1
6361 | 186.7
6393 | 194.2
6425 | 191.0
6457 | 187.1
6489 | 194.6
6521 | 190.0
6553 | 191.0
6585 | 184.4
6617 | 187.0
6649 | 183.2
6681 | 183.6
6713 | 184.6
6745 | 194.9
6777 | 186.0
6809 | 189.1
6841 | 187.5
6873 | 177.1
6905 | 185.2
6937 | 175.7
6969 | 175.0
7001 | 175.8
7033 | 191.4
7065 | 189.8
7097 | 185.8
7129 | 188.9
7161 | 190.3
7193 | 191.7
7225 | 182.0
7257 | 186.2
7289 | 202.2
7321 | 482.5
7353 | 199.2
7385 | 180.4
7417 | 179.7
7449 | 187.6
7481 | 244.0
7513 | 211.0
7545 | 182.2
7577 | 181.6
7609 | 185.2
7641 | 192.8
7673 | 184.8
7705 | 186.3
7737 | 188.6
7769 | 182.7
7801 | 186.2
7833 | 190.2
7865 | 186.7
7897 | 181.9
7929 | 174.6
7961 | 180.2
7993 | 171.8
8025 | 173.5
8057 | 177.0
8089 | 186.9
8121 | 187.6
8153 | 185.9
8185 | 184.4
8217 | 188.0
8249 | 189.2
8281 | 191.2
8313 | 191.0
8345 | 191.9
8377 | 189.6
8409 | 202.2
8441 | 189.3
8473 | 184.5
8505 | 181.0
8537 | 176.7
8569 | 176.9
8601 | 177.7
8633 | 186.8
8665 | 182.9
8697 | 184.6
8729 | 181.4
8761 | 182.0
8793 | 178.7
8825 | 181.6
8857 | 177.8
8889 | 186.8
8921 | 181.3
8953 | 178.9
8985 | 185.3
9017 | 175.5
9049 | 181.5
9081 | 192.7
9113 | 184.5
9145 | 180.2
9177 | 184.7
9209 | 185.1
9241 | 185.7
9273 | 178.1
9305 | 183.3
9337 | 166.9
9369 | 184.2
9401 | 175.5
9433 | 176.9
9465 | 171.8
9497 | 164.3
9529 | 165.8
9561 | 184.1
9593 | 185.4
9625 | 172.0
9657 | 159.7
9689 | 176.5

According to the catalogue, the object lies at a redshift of 0.114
